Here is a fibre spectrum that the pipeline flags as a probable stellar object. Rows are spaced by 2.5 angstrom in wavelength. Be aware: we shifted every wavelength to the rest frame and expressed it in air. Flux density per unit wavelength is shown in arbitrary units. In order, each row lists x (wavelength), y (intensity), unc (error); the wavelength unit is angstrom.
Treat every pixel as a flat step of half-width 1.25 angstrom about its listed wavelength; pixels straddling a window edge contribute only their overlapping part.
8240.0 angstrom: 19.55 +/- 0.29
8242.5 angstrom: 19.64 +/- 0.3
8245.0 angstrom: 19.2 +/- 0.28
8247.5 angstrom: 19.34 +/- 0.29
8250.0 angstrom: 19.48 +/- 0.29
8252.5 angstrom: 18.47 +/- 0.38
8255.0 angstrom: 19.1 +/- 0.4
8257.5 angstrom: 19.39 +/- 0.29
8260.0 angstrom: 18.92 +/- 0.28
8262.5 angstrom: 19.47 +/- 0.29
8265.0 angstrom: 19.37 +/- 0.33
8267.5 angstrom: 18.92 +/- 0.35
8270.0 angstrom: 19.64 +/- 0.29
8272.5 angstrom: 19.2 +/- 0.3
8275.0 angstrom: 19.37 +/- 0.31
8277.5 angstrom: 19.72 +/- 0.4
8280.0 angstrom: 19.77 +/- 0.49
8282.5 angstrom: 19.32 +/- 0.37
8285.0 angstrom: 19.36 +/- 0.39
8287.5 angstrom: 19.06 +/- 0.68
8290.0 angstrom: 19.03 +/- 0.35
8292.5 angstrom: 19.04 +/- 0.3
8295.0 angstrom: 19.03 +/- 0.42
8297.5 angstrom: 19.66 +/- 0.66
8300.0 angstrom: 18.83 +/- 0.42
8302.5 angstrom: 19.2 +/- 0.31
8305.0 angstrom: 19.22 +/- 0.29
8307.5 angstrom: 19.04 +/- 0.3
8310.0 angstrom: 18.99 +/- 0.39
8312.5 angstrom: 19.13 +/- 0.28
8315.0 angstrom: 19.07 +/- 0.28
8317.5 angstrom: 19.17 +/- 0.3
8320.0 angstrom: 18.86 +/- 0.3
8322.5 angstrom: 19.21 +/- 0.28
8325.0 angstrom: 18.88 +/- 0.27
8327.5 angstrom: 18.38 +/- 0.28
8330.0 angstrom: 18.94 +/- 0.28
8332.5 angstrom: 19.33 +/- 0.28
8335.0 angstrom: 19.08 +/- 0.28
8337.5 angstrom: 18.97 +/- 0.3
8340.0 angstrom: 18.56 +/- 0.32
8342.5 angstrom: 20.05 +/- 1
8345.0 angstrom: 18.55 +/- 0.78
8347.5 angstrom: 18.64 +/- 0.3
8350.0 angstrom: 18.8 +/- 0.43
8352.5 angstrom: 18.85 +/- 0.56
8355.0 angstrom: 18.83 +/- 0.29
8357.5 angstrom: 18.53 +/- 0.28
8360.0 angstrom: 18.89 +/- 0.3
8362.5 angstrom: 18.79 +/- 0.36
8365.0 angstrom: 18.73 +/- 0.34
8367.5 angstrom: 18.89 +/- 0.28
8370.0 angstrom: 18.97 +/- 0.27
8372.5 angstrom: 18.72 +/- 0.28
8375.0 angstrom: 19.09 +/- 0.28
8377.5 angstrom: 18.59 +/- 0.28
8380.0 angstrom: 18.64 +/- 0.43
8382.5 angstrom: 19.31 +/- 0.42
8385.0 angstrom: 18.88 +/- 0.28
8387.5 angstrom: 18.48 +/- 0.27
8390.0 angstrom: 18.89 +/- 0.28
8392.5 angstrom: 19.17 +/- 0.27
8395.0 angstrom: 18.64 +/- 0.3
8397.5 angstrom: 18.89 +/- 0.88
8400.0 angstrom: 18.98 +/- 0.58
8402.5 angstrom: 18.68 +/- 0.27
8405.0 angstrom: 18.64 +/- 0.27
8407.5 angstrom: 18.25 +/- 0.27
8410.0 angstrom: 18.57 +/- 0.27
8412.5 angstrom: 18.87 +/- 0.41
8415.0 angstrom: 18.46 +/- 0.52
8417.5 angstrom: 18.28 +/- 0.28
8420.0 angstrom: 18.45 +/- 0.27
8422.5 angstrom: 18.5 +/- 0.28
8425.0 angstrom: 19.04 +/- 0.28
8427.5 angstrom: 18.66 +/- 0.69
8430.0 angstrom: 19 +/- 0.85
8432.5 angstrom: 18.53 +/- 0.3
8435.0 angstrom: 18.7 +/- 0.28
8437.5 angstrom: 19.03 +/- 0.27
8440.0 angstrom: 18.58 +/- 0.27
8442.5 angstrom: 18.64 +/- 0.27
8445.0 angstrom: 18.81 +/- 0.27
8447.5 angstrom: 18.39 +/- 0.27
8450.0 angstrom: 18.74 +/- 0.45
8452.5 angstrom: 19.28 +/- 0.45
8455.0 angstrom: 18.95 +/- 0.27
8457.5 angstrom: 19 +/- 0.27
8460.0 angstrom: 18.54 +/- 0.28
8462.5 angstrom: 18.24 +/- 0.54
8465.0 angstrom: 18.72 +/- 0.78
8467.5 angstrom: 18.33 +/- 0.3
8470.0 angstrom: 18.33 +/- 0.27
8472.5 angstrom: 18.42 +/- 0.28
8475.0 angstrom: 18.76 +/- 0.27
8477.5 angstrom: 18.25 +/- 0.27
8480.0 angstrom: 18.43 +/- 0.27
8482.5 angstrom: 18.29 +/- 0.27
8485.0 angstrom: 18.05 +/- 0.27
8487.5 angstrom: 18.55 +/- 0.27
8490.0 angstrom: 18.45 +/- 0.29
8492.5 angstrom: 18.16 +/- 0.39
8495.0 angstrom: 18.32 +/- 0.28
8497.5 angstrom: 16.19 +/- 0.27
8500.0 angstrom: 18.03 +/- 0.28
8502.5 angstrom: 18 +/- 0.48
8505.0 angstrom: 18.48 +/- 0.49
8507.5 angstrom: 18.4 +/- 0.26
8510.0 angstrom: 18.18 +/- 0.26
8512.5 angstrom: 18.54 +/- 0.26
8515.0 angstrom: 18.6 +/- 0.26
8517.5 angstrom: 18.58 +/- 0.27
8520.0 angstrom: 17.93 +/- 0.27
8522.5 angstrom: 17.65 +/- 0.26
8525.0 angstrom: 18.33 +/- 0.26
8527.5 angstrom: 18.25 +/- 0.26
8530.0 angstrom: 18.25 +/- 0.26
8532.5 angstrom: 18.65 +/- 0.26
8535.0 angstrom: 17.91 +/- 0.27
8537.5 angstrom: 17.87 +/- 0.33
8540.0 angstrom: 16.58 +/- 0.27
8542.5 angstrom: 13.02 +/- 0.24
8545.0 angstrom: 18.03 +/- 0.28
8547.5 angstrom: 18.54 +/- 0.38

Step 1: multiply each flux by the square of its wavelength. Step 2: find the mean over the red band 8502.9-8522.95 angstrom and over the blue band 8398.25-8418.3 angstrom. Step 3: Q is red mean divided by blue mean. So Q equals 1.0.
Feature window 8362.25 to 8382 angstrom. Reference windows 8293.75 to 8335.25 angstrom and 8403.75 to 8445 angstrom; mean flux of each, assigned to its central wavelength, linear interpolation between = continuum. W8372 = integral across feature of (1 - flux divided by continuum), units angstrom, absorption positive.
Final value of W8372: 0.0 angstrom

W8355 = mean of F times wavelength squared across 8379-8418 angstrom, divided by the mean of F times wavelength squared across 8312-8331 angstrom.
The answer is 1.0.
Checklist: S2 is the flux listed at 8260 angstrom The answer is 18.92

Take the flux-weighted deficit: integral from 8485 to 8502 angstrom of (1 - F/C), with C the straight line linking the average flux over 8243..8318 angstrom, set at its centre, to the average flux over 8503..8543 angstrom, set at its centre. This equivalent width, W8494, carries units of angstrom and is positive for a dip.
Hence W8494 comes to 0.1 angstrom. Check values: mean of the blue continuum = 19.2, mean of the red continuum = 17.9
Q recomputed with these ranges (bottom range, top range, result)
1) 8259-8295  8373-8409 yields 1.00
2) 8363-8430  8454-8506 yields 1.00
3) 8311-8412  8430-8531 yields 1.00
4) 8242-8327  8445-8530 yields 1.00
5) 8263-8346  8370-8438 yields 1.00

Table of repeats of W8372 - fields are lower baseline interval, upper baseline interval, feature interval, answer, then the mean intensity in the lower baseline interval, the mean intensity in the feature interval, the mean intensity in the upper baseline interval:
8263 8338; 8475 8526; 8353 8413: -0.1 angstrom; 19.2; 18.8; 18.2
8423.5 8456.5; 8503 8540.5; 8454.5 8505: 0.5 angstrom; 18.8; 18.3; 18.2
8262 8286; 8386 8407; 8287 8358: 0.6 angstrom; 19.4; 19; 18.8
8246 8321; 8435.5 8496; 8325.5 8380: 0.3 angstrom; 19.2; 18.9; 18.6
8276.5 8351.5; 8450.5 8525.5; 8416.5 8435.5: 0.0 angstrom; 19.1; 18.6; 18.3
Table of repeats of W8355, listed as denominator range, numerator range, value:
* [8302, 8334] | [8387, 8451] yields 1.01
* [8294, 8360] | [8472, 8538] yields 1.00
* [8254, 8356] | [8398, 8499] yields 1.00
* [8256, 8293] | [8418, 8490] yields 1.01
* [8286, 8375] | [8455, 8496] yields 1.01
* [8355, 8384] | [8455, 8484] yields 1.01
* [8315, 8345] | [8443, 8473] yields 1.01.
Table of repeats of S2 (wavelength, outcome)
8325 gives 18.88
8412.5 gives 18.87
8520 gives 17.93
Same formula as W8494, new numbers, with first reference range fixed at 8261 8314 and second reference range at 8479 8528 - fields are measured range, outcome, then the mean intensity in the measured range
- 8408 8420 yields 0.1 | 18.5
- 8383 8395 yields -0.1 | 18.9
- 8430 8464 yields -0.5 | 18.7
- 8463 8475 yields -0.1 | 18.5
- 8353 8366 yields 0.1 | 18.8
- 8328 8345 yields -0.1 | 19.1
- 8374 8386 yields -0.1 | 18.9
